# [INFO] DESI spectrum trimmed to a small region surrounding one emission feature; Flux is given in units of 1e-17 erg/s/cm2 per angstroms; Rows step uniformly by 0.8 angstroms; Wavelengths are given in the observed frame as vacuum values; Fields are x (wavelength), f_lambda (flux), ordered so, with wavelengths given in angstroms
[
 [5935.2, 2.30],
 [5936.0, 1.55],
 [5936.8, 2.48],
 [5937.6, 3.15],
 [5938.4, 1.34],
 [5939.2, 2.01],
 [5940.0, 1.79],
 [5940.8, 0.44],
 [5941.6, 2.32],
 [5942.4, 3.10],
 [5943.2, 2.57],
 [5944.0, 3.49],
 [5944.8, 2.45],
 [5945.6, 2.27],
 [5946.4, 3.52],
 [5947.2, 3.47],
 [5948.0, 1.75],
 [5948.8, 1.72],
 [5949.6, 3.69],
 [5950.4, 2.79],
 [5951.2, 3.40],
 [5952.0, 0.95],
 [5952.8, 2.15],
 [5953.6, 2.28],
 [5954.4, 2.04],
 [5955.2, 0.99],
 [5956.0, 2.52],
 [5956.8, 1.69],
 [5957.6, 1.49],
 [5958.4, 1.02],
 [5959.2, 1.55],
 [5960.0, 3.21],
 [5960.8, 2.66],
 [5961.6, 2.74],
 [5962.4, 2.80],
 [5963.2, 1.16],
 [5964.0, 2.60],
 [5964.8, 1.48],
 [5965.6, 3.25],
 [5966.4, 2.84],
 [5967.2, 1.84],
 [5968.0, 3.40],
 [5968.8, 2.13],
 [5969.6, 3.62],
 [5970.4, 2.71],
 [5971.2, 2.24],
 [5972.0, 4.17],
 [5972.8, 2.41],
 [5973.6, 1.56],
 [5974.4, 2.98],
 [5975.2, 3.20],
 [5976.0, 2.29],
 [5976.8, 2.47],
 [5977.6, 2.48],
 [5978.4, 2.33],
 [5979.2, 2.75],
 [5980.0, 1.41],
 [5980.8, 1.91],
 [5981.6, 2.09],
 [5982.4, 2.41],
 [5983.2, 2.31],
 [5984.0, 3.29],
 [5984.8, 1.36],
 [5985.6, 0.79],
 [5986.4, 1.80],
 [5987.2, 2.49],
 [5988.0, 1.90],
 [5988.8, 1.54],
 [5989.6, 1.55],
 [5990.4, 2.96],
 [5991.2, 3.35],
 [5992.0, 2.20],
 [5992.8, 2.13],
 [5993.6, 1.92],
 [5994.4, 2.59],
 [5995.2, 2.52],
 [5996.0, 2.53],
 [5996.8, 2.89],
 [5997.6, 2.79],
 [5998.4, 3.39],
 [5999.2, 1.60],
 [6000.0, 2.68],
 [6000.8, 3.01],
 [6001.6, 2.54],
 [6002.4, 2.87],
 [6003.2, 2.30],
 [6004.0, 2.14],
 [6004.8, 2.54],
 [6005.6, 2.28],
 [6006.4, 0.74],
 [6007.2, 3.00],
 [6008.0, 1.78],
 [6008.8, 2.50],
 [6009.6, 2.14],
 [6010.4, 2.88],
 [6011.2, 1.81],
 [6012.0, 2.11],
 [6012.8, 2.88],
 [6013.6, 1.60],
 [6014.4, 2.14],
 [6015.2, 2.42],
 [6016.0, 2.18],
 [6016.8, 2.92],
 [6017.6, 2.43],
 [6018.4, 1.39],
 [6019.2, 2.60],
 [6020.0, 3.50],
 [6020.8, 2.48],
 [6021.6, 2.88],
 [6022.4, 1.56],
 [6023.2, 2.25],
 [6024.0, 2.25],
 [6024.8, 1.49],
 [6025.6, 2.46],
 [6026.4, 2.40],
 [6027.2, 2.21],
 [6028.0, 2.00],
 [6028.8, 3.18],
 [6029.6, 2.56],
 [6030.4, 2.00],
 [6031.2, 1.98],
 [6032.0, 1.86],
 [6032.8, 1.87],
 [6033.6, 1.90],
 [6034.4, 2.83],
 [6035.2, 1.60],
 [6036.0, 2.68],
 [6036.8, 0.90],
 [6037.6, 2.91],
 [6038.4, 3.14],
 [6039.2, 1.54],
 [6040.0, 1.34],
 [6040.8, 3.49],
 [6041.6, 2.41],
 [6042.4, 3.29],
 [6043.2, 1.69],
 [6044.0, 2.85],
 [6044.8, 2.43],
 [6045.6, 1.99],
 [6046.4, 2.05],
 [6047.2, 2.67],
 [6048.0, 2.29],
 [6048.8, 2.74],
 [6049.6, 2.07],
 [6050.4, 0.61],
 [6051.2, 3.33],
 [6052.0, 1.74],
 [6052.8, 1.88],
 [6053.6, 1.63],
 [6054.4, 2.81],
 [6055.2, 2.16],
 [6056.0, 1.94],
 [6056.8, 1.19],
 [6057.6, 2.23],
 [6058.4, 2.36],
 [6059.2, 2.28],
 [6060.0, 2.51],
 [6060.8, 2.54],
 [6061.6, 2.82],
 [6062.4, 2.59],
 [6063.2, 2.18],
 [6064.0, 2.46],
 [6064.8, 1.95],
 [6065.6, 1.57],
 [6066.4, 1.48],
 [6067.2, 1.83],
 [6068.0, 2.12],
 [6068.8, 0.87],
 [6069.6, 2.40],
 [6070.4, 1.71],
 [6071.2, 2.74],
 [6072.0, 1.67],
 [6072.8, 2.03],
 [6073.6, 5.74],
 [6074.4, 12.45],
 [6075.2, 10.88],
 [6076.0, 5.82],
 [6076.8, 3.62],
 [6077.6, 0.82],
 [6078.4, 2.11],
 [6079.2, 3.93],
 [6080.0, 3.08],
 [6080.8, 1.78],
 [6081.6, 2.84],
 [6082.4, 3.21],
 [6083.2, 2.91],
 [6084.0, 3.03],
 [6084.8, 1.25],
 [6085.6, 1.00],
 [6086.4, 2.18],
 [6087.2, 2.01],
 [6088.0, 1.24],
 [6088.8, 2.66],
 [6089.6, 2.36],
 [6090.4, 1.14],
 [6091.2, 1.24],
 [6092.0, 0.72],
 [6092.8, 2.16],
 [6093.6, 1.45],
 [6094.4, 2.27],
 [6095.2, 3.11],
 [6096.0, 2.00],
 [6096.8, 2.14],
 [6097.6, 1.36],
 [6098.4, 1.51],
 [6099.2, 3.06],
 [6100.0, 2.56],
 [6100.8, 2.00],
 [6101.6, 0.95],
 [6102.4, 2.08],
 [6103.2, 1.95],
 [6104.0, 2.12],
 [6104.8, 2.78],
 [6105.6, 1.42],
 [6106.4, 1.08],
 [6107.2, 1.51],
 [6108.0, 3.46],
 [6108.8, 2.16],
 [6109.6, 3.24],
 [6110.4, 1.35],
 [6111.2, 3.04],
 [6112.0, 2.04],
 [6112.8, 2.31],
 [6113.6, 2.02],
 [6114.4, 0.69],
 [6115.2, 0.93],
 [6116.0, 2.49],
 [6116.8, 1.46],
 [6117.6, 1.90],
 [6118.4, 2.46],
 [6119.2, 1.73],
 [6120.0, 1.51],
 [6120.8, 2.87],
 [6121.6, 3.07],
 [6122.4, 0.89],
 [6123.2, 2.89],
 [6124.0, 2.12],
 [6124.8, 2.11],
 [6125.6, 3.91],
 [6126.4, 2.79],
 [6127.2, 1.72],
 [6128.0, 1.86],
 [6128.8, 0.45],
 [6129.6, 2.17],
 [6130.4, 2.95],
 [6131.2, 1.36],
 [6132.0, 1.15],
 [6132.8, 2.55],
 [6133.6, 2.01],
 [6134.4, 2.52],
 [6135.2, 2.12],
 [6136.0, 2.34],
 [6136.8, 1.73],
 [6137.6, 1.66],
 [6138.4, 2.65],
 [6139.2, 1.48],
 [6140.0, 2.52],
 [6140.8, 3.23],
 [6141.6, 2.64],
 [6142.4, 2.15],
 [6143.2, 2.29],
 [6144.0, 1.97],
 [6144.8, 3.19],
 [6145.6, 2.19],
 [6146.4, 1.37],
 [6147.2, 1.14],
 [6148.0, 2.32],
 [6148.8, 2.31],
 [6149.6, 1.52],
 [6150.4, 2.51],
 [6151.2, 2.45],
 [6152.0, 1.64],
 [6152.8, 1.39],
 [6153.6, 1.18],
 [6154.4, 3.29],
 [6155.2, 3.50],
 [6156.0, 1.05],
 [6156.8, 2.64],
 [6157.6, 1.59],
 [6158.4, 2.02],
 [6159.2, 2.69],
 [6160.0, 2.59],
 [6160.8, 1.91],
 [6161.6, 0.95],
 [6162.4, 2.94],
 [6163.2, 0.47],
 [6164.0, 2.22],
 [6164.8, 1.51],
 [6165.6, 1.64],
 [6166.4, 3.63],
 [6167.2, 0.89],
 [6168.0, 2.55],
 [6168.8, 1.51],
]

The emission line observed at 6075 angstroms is H-beta 4861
